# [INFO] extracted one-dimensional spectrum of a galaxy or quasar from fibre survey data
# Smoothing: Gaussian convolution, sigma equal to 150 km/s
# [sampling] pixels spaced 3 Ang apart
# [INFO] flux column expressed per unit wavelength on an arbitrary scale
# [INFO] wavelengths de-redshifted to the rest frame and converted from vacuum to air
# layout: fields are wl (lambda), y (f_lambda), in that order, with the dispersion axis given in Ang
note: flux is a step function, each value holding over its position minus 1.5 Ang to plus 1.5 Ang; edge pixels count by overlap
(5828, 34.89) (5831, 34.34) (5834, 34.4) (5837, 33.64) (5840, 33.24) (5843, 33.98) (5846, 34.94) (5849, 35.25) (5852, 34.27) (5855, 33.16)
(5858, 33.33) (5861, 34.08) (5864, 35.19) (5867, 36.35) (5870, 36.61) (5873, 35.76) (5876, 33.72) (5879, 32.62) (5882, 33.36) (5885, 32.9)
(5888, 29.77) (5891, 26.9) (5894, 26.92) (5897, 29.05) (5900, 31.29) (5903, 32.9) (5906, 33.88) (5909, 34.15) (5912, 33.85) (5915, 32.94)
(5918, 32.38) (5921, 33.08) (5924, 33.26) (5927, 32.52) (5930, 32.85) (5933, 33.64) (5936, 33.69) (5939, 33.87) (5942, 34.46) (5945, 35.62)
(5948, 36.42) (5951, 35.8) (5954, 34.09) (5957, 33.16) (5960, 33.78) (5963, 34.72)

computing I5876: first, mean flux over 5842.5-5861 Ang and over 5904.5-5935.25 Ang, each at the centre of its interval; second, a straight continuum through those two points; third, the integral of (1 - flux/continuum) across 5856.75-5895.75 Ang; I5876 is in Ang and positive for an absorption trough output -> 1.14 Ang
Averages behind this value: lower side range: 34.2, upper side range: 33.3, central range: 32.9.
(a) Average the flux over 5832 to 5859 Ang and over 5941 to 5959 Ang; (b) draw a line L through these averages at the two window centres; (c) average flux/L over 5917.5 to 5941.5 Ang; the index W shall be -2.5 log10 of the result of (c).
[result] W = 0.05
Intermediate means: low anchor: 34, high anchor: 34.9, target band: 33.2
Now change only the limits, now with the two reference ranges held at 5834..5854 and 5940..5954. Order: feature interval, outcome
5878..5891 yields 0.102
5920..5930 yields 0.070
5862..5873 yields -0.045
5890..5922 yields 0.107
